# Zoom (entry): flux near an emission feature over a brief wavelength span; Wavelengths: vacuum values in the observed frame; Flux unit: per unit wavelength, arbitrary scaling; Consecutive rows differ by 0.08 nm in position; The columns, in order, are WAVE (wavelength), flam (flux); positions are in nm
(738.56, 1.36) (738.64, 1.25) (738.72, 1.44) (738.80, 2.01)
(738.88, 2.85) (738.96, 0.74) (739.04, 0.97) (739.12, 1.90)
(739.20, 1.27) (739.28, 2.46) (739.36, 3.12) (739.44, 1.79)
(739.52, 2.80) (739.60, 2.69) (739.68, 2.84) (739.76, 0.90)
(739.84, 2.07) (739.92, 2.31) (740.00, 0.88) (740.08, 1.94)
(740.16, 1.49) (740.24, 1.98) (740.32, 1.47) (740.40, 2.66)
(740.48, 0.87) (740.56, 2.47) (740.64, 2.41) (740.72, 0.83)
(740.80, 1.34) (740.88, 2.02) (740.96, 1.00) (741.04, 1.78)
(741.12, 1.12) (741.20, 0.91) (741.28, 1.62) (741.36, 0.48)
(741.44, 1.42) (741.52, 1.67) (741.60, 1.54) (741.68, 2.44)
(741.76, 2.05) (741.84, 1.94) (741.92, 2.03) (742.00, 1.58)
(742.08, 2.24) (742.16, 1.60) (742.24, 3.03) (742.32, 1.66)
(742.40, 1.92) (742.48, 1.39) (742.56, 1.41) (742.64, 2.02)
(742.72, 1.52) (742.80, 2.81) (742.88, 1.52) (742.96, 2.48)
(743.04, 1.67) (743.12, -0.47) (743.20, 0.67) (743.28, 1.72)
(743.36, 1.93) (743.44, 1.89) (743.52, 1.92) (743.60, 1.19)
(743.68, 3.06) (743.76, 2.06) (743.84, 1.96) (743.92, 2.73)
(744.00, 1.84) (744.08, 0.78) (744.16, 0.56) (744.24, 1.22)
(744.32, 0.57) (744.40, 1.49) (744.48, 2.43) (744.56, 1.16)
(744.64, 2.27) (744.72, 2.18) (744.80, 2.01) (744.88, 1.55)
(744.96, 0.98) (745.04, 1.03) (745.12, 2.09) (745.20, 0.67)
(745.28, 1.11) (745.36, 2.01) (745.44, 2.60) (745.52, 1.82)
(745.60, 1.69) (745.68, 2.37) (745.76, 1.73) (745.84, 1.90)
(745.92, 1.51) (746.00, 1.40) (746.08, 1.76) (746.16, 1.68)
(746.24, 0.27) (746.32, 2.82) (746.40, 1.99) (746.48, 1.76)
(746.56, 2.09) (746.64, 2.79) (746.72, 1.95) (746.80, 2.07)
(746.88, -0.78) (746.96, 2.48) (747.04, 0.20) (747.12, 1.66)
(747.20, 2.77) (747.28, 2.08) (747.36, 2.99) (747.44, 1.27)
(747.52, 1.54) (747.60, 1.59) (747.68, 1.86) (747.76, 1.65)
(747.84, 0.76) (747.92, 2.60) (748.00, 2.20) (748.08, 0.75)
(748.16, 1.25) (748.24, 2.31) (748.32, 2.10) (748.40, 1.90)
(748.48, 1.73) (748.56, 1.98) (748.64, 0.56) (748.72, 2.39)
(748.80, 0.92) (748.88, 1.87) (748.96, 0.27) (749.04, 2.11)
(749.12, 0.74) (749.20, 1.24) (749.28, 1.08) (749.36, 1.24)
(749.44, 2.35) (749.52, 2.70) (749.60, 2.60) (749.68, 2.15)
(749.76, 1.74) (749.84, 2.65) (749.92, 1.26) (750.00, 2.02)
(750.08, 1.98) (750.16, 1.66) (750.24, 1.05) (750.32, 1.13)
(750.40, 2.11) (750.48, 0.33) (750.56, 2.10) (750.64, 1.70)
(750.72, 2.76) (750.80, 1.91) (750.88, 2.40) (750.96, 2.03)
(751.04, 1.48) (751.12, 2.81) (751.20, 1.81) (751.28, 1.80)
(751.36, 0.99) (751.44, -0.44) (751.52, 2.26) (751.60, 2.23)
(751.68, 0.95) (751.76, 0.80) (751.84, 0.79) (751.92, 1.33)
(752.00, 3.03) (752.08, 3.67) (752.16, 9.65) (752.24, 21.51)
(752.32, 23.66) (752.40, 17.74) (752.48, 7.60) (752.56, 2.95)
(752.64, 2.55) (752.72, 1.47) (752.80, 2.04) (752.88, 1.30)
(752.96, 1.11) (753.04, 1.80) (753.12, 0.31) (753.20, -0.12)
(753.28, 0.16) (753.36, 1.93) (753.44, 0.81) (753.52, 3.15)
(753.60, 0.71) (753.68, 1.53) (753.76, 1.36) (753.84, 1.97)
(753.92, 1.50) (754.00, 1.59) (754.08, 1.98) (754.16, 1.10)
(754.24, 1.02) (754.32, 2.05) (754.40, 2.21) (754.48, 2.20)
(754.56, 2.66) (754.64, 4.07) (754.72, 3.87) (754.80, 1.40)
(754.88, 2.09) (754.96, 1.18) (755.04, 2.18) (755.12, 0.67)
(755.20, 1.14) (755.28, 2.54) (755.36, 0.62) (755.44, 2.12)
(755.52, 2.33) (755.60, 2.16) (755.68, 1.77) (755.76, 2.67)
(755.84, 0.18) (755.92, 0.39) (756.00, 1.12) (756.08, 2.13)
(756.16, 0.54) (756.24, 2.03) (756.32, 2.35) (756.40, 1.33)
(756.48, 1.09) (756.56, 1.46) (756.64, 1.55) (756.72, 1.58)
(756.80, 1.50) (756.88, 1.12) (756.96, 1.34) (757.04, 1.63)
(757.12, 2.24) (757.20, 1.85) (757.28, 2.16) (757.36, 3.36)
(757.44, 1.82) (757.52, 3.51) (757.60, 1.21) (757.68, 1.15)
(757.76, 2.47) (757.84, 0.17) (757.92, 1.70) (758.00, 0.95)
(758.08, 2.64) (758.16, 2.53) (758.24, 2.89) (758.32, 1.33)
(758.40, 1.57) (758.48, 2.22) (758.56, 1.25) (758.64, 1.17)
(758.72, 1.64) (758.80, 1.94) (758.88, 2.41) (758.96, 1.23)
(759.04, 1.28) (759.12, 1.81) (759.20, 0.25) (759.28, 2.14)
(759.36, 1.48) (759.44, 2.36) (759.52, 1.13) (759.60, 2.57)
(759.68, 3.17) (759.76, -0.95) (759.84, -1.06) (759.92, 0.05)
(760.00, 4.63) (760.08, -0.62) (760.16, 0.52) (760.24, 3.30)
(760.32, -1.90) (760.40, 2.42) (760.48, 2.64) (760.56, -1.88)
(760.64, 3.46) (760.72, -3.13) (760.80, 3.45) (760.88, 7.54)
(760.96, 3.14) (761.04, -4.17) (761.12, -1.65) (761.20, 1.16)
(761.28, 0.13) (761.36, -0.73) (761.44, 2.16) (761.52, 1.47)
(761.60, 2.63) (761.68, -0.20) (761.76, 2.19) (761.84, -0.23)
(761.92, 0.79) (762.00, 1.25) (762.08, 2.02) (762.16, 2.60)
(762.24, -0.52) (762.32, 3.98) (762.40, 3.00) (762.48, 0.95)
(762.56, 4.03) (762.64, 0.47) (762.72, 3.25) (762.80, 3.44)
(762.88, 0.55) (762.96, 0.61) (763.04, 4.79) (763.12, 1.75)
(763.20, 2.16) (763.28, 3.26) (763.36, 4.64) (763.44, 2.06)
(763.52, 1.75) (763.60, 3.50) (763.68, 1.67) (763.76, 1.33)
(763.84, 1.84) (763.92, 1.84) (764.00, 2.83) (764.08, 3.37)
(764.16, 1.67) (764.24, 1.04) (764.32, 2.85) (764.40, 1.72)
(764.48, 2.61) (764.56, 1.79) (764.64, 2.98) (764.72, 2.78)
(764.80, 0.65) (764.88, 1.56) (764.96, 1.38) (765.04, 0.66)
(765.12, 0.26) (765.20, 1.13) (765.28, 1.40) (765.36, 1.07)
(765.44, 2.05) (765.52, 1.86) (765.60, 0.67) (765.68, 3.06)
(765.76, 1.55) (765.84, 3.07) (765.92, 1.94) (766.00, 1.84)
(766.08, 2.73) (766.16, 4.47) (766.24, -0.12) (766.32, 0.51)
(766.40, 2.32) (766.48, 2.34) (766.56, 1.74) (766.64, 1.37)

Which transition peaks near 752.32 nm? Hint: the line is H-alpha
